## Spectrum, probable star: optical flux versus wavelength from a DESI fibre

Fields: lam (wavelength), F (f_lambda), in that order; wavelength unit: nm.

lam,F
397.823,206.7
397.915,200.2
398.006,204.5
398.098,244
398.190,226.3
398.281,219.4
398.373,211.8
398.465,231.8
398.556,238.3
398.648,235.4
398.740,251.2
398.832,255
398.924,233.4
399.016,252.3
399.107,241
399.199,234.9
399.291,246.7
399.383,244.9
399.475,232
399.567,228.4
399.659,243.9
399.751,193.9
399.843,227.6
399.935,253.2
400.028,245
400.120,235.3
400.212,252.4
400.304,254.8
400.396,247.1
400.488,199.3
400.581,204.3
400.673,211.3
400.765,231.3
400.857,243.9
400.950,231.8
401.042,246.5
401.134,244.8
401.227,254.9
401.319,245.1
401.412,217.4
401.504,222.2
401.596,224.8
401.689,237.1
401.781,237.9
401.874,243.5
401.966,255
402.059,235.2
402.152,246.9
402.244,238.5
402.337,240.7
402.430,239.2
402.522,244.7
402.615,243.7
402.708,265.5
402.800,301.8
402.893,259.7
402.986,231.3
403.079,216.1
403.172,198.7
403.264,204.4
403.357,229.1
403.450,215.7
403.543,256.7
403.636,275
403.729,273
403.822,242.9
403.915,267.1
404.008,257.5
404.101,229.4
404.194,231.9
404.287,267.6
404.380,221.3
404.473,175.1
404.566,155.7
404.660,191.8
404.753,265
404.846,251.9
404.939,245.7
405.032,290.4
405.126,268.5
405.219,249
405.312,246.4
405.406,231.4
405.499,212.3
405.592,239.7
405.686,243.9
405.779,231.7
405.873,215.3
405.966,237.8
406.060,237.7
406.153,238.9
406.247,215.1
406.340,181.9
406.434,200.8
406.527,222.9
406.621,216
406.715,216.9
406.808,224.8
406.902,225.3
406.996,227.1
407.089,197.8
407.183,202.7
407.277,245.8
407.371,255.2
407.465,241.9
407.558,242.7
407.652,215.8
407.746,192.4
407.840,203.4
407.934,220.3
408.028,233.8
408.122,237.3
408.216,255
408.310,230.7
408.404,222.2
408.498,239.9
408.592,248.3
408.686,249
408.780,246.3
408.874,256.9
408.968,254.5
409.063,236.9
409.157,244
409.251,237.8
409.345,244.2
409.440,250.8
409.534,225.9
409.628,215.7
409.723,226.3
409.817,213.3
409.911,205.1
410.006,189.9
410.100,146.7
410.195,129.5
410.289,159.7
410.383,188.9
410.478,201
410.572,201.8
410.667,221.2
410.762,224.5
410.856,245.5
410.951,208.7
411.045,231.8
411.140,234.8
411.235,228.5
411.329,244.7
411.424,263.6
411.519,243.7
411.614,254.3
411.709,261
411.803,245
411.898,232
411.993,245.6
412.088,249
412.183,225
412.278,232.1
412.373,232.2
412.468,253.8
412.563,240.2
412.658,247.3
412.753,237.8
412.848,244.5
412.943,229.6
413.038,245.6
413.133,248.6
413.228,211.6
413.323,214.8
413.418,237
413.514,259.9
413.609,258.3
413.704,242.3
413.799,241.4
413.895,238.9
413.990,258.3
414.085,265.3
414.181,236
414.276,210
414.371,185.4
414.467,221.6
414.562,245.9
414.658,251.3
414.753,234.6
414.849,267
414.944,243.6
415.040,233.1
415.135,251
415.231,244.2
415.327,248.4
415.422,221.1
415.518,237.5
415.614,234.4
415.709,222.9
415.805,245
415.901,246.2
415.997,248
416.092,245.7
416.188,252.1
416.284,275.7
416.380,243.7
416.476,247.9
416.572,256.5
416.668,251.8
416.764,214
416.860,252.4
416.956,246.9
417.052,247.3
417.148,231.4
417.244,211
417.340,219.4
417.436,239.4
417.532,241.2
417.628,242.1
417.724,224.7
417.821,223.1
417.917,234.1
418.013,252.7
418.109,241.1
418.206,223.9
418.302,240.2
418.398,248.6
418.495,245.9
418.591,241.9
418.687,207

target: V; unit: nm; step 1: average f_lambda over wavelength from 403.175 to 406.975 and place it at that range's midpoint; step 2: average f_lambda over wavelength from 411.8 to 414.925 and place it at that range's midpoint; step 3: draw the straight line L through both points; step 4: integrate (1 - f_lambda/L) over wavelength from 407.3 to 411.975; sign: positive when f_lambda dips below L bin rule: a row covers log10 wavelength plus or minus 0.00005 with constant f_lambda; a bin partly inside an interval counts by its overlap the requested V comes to 0.18 nm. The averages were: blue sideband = 232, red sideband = 239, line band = 227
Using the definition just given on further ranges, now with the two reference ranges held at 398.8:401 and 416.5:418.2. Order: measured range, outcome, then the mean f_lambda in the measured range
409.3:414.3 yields 0.15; 229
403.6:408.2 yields 0.09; 231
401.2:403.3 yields -0.04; 239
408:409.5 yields -0.04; 243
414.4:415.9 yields -0.02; 240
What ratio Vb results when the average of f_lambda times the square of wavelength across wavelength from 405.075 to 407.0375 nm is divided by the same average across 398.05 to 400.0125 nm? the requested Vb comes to 1.00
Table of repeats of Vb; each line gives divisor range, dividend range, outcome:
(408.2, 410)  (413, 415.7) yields 1.04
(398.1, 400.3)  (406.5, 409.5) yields 1.03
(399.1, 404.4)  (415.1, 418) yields 1.08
